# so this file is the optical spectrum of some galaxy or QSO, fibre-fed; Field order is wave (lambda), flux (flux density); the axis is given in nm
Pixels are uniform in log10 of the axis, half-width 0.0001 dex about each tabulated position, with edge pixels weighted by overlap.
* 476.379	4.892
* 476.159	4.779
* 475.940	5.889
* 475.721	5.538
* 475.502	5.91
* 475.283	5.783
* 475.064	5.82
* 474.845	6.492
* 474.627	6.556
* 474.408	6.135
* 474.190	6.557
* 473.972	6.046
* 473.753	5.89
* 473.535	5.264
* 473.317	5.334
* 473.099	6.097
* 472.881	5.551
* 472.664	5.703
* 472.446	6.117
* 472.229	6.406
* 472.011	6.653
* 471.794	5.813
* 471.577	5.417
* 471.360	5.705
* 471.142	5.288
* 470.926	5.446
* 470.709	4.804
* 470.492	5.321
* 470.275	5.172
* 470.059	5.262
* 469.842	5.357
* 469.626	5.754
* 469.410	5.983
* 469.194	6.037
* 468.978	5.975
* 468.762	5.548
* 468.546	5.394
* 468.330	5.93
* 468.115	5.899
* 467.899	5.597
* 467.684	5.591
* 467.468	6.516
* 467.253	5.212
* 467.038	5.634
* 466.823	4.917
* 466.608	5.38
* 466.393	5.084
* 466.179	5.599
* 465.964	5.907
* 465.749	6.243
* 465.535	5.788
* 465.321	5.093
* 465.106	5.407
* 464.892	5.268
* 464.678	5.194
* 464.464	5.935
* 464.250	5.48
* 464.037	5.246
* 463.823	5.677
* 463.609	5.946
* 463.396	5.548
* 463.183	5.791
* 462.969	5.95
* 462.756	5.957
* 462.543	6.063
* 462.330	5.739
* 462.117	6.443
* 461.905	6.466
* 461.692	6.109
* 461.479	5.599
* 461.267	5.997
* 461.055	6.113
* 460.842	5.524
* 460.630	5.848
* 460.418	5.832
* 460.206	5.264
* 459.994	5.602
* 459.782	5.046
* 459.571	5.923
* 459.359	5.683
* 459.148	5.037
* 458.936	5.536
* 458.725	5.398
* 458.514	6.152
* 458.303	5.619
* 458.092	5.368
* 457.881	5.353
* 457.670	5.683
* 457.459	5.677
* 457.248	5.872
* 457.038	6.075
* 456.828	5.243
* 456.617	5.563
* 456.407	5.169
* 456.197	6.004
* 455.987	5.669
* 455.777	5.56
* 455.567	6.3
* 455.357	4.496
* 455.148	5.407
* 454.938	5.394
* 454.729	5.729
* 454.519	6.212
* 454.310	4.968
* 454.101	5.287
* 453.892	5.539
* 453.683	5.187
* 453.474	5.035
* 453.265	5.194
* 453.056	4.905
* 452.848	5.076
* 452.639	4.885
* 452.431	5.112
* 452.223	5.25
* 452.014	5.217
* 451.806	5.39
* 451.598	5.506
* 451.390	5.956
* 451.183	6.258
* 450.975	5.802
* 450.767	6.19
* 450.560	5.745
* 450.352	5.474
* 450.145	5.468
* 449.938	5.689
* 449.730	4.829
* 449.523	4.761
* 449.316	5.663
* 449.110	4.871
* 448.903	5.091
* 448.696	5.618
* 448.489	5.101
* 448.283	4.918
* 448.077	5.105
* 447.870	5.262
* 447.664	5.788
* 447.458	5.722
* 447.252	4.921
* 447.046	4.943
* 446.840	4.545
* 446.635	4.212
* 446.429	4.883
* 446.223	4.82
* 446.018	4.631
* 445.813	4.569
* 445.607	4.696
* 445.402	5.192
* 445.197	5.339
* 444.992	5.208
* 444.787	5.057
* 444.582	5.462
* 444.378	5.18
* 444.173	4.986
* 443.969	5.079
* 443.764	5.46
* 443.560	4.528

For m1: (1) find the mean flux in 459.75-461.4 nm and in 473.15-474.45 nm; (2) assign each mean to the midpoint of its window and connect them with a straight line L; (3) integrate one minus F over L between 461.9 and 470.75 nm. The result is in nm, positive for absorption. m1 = 0.18 nm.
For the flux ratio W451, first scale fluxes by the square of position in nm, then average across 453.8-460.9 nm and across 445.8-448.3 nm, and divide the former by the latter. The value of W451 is 1.17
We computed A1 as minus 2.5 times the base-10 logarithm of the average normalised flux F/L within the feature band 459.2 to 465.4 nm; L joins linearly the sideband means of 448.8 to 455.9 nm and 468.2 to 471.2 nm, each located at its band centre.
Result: -0.05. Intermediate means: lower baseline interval 5.4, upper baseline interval 5.53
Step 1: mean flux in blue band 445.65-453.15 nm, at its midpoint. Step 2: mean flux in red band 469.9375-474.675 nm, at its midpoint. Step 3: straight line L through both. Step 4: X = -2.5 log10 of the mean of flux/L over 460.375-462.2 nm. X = -0.09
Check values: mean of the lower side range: 5.22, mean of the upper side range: 5.74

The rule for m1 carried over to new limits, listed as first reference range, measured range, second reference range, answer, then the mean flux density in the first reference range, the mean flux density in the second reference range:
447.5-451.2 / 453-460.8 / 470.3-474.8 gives 0.04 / 5.41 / 5.8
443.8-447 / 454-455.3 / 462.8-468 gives -0.06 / 4.93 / 5.59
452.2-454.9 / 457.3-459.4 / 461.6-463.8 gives 0.03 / 5.26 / 5.99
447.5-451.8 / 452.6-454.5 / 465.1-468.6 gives 0.11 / 5.46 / 5.61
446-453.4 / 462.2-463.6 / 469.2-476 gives -0.08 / 5.25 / 5.78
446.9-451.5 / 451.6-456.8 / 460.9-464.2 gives 0.22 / 5.41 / 5.9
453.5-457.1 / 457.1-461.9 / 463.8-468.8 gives -0.12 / 5.5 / 5.56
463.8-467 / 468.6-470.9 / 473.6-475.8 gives 0.09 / 5.48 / 6.06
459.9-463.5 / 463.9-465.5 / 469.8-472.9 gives 0.11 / 5.87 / 5.61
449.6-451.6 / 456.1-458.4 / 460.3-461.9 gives 0.09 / 5.69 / 5.89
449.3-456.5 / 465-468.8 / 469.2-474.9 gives 0.06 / 5.44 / 5.77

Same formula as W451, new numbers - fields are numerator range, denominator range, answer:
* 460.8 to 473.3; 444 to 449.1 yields 1.23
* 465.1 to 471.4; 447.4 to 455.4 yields 1.12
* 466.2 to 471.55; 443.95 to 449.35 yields 1.20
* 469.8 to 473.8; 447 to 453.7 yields 1.15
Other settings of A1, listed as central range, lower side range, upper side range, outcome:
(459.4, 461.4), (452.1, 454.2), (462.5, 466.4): -0.042 mag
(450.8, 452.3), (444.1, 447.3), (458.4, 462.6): -0.081 mag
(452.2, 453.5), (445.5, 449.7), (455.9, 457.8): 0.066 mag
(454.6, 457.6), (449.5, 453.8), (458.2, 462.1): -0.004 mag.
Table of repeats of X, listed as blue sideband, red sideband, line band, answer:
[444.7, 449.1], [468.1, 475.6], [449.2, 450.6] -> -0.049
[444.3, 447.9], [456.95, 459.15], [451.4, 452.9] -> 0.016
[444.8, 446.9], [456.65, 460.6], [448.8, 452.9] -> -0.061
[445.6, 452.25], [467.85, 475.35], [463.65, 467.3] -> 0.029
